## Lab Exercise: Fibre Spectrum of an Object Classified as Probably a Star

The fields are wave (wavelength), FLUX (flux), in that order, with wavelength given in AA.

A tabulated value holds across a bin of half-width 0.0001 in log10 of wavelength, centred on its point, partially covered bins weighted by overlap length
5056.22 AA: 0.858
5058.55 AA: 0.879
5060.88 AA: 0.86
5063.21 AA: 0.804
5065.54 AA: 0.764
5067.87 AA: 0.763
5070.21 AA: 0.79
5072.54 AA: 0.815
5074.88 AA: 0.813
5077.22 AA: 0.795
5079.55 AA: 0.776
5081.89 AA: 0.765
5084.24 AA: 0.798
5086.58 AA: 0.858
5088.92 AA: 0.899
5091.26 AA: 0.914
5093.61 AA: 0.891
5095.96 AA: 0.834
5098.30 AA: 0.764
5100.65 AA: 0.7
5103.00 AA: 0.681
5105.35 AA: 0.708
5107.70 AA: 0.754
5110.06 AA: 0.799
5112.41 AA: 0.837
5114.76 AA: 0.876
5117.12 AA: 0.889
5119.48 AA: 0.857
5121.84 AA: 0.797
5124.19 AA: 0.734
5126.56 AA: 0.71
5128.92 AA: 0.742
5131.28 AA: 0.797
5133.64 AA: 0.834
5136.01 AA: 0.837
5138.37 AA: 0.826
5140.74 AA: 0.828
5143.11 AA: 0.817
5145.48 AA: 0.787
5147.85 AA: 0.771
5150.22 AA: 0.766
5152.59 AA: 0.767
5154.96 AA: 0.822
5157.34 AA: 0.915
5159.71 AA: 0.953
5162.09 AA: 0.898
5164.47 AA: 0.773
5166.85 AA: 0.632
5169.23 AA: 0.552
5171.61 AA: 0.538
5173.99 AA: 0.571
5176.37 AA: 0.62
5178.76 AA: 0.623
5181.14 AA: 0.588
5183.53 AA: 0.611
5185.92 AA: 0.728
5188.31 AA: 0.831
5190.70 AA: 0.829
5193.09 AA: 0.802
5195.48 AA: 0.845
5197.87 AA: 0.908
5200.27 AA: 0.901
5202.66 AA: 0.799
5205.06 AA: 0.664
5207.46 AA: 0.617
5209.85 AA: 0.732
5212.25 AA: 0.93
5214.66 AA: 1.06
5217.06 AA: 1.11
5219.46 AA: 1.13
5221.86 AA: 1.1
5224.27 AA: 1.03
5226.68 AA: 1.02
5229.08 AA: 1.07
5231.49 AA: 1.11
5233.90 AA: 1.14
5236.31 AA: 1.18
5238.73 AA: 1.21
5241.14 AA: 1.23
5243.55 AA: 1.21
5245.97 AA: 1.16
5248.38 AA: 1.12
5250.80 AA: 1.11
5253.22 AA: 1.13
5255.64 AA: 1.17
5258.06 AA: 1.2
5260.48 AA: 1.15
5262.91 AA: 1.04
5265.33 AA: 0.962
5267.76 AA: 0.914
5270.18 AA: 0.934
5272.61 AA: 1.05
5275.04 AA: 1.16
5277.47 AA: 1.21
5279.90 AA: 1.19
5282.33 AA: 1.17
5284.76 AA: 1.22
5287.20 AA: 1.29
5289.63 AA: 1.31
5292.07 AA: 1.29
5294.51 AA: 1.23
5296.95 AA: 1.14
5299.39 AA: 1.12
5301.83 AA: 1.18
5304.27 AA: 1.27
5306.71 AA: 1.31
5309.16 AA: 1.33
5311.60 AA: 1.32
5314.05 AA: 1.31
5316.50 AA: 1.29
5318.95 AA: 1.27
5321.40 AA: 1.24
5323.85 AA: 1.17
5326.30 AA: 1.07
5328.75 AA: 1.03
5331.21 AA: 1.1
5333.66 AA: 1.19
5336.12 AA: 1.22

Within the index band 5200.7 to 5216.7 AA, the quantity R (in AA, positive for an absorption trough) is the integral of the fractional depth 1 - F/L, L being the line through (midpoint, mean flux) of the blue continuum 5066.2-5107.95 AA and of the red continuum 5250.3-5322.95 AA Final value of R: 3.3 AA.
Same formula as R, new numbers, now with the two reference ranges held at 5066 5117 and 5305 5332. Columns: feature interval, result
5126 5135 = 1.0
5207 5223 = 1.0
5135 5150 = 1.5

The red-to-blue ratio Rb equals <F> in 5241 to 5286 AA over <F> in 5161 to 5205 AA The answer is 1.55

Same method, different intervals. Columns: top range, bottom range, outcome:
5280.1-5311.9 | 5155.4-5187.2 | 1.78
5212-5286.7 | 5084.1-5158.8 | 1.38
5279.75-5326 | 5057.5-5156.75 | 1.55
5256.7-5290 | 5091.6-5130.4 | 1.43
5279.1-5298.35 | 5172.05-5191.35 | 1.85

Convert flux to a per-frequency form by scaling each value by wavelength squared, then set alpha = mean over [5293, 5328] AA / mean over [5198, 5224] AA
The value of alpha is 1.40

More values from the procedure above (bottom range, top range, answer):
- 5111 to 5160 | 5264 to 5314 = 1.54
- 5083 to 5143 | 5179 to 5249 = 1.23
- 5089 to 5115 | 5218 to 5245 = 1.49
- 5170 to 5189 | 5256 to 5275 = 1.72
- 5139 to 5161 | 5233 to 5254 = 1.46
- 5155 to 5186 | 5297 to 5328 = 1.87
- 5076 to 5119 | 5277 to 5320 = 1.67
